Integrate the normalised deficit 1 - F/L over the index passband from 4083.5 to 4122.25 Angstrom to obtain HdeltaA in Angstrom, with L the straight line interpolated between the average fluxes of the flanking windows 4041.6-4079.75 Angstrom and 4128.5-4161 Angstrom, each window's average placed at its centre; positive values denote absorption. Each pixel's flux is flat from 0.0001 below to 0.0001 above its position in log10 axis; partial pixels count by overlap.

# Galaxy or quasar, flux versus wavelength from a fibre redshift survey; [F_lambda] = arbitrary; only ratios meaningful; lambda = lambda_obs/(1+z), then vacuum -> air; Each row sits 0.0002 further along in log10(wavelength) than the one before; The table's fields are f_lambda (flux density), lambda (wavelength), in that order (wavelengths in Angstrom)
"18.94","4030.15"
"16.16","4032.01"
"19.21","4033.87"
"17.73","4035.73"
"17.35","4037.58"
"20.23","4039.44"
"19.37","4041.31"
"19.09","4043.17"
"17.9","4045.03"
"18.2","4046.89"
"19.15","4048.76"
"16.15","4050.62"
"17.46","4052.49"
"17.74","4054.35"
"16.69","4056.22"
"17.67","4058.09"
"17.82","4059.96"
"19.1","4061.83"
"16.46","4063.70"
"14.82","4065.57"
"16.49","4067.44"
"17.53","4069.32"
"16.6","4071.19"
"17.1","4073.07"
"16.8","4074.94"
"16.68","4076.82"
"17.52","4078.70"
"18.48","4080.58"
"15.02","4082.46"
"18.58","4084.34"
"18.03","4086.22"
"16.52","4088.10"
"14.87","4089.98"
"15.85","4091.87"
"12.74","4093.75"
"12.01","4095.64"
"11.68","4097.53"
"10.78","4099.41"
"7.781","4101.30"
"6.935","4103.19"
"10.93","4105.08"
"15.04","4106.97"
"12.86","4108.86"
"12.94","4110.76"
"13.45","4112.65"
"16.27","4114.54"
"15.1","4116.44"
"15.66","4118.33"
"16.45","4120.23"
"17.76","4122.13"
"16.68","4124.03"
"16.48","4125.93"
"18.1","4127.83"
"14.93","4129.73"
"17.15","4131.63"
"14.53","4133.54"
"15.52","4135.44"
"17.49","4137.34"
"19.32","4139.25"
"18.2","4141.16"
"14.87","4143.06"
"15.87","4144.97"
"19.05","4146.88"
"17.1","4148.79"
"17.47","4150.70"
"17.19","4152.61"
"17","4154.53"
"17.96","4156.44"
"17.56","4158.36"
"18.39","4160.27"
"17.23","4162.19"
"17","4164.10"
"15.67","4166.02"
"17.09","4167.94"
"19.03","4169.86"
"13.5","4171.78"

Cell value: 7.6 Angstrom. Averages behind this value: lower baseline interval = 17.4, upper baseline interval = 17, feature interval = 13.8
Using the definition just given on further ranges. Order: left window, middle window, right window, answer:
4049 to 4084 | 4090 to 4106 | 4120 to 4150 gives 5.35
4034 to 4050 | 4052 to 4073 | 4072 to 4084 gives 0.69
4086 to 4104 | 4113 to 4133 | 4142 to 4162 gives -1.99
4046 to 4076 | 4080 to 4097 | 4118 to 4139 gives 1.33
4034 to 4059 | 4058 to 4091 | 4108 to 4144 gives 0.71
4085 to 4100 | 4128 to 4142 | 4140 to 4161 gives -0.24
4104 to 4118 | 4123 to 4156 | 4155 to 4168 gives -2.39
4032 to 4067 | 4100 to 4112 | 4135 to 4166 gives 4.38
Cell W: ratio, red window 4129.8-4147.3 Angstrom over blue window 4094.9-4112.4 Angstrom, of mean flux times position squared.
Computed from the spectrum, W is 1.51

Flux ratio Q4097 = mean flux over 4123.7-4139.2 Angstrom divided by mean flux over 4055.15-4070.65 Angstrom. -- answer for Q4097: 1.0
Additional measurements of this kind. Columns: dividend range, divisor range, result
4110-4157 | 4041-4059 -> 0.92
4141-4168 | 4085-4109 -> 1.34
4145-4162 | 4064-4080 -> 1.05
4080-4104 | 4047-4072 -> 0.80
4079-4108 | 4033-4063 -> 0.76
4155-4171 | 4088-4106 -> 1.48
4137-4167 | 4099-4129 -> 1.24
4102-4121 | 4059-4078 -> 0.79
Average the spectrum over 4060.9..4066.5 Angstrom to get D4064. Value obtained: 16.8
